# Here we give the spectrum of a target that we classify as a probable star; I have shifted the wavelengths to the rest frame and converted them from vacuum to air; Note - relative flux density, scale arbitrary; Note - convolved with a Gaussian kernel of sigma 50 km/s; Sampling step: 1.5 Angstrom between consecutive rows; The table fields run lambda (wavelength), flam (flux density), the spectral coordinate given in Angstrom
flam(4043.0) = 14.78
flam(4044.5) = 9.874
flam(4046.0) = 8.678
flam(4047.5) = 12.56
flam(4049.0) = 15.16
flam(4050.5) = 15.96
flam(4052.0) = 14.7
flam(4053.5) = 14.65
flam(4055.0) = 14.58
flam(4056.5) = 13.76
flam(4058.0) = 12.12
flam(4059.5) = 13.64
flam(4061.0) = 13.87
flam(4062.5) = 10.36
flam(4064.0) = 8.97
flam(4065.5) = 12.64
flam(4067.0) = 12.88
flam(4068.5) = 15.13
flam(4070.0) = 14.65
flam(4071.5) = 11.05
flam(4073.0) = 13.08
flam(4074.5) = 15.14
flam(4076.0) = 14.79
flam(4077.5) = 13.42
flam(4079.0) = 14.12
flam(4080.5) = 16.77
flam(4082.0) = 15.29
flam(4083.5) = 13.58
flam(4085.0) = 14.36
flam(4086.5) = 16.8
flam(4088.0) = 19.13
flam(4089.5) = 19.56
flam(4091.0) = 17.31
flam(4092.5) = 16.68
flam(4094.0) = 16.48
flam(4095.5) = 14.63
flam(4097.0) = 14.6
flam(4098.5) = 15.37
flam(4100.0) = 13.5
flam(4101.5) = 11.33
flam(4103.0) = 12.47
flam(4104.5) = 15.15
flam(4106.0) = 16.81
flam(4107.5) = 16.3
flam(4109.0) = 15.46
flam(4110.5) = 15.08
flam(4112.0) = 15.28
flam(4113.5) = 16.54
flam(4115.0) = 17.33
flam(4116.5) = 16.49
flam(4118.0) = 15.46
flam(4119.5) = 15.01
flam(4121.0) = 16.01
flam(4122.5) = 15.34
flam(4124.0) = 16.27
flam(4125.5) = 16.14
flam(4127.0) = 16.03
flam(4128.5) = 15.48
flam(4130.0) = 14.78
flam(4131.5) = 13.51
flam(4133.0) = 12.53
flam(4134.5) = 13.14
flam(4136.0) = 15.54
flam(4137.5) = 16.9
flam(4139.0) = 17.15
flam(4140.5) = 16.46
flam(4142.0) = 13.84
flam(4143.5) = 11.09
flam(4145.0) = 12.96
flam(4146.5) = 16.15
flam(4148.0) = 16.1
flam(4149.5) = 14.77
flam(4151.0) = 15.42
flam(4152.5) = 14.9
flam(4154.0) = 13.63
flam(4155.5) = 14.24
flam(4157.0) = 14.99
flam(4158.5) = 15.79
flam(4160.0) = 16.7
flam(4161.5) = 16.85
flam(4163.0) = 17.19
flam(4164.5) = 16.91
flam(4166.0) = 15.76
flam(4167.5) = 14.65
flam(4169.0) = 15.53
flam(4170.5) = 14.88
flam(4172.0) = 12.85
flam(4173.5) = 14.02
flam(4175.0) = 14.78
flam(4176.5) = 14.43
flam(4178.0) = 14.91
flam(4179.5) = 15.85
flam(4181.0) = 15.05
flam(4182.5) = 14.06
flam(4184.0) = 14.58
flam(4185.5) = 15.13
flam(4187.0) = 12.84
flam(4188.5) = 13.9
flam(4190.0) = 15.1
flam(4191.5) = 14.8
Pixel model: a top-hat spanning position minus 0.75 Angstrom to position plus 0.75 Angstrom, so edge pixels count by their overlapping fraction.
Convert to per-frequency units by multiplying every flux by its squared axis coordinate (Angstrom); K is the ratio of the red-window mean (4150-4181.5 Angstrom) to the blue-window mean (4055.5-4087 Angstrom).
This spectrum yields 1.17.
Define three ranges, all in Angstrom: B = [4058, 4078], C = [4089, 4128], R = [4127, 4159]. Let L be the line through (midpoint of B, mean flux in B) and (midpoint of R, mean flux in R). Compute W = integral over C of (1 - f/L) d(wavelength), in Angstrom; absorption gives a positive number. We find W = -4.7 Angstrom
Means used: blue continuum 13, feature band 15.6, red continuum 14.8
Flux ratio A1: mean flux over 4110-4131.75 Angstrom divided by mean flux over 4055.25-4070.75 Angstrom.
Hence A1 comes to 1.22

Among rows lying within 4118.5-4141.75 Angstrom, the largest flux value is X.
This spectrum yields 17.15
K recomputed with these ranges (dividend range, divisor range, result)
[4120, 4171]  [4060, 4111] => 1.07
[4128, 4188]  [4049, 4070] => 1.16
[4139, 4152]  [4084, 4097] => 0.91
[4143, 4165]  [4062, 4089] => 1.12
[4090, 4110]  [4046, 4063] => 1.14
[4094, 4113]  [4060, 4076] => 1.17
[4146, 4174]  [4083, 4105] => 1.03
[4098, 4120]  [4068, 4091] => 1.01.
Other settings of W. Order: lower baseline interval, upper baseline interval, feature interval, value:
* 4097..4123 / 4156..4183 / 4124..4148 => 0.6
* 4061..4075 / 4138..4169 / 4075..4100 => -4.6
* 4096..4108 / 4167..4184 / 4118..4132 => -0.9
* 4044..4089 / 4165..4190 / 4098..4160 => -3.5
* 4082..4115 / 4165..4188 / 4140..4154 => 0.4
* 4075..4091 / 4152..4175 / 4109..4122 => -0.2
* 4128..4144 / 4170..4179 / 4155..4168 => -1.4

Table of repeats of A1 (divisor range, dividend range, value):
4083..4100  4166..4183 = 0.91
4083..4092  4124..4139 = 0.89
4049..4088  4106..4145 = 1.10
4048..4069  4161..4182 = 1.13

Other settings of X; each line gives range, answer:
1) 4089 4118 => 19.56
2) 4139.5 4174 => 17.19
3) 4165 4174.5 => 15.76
